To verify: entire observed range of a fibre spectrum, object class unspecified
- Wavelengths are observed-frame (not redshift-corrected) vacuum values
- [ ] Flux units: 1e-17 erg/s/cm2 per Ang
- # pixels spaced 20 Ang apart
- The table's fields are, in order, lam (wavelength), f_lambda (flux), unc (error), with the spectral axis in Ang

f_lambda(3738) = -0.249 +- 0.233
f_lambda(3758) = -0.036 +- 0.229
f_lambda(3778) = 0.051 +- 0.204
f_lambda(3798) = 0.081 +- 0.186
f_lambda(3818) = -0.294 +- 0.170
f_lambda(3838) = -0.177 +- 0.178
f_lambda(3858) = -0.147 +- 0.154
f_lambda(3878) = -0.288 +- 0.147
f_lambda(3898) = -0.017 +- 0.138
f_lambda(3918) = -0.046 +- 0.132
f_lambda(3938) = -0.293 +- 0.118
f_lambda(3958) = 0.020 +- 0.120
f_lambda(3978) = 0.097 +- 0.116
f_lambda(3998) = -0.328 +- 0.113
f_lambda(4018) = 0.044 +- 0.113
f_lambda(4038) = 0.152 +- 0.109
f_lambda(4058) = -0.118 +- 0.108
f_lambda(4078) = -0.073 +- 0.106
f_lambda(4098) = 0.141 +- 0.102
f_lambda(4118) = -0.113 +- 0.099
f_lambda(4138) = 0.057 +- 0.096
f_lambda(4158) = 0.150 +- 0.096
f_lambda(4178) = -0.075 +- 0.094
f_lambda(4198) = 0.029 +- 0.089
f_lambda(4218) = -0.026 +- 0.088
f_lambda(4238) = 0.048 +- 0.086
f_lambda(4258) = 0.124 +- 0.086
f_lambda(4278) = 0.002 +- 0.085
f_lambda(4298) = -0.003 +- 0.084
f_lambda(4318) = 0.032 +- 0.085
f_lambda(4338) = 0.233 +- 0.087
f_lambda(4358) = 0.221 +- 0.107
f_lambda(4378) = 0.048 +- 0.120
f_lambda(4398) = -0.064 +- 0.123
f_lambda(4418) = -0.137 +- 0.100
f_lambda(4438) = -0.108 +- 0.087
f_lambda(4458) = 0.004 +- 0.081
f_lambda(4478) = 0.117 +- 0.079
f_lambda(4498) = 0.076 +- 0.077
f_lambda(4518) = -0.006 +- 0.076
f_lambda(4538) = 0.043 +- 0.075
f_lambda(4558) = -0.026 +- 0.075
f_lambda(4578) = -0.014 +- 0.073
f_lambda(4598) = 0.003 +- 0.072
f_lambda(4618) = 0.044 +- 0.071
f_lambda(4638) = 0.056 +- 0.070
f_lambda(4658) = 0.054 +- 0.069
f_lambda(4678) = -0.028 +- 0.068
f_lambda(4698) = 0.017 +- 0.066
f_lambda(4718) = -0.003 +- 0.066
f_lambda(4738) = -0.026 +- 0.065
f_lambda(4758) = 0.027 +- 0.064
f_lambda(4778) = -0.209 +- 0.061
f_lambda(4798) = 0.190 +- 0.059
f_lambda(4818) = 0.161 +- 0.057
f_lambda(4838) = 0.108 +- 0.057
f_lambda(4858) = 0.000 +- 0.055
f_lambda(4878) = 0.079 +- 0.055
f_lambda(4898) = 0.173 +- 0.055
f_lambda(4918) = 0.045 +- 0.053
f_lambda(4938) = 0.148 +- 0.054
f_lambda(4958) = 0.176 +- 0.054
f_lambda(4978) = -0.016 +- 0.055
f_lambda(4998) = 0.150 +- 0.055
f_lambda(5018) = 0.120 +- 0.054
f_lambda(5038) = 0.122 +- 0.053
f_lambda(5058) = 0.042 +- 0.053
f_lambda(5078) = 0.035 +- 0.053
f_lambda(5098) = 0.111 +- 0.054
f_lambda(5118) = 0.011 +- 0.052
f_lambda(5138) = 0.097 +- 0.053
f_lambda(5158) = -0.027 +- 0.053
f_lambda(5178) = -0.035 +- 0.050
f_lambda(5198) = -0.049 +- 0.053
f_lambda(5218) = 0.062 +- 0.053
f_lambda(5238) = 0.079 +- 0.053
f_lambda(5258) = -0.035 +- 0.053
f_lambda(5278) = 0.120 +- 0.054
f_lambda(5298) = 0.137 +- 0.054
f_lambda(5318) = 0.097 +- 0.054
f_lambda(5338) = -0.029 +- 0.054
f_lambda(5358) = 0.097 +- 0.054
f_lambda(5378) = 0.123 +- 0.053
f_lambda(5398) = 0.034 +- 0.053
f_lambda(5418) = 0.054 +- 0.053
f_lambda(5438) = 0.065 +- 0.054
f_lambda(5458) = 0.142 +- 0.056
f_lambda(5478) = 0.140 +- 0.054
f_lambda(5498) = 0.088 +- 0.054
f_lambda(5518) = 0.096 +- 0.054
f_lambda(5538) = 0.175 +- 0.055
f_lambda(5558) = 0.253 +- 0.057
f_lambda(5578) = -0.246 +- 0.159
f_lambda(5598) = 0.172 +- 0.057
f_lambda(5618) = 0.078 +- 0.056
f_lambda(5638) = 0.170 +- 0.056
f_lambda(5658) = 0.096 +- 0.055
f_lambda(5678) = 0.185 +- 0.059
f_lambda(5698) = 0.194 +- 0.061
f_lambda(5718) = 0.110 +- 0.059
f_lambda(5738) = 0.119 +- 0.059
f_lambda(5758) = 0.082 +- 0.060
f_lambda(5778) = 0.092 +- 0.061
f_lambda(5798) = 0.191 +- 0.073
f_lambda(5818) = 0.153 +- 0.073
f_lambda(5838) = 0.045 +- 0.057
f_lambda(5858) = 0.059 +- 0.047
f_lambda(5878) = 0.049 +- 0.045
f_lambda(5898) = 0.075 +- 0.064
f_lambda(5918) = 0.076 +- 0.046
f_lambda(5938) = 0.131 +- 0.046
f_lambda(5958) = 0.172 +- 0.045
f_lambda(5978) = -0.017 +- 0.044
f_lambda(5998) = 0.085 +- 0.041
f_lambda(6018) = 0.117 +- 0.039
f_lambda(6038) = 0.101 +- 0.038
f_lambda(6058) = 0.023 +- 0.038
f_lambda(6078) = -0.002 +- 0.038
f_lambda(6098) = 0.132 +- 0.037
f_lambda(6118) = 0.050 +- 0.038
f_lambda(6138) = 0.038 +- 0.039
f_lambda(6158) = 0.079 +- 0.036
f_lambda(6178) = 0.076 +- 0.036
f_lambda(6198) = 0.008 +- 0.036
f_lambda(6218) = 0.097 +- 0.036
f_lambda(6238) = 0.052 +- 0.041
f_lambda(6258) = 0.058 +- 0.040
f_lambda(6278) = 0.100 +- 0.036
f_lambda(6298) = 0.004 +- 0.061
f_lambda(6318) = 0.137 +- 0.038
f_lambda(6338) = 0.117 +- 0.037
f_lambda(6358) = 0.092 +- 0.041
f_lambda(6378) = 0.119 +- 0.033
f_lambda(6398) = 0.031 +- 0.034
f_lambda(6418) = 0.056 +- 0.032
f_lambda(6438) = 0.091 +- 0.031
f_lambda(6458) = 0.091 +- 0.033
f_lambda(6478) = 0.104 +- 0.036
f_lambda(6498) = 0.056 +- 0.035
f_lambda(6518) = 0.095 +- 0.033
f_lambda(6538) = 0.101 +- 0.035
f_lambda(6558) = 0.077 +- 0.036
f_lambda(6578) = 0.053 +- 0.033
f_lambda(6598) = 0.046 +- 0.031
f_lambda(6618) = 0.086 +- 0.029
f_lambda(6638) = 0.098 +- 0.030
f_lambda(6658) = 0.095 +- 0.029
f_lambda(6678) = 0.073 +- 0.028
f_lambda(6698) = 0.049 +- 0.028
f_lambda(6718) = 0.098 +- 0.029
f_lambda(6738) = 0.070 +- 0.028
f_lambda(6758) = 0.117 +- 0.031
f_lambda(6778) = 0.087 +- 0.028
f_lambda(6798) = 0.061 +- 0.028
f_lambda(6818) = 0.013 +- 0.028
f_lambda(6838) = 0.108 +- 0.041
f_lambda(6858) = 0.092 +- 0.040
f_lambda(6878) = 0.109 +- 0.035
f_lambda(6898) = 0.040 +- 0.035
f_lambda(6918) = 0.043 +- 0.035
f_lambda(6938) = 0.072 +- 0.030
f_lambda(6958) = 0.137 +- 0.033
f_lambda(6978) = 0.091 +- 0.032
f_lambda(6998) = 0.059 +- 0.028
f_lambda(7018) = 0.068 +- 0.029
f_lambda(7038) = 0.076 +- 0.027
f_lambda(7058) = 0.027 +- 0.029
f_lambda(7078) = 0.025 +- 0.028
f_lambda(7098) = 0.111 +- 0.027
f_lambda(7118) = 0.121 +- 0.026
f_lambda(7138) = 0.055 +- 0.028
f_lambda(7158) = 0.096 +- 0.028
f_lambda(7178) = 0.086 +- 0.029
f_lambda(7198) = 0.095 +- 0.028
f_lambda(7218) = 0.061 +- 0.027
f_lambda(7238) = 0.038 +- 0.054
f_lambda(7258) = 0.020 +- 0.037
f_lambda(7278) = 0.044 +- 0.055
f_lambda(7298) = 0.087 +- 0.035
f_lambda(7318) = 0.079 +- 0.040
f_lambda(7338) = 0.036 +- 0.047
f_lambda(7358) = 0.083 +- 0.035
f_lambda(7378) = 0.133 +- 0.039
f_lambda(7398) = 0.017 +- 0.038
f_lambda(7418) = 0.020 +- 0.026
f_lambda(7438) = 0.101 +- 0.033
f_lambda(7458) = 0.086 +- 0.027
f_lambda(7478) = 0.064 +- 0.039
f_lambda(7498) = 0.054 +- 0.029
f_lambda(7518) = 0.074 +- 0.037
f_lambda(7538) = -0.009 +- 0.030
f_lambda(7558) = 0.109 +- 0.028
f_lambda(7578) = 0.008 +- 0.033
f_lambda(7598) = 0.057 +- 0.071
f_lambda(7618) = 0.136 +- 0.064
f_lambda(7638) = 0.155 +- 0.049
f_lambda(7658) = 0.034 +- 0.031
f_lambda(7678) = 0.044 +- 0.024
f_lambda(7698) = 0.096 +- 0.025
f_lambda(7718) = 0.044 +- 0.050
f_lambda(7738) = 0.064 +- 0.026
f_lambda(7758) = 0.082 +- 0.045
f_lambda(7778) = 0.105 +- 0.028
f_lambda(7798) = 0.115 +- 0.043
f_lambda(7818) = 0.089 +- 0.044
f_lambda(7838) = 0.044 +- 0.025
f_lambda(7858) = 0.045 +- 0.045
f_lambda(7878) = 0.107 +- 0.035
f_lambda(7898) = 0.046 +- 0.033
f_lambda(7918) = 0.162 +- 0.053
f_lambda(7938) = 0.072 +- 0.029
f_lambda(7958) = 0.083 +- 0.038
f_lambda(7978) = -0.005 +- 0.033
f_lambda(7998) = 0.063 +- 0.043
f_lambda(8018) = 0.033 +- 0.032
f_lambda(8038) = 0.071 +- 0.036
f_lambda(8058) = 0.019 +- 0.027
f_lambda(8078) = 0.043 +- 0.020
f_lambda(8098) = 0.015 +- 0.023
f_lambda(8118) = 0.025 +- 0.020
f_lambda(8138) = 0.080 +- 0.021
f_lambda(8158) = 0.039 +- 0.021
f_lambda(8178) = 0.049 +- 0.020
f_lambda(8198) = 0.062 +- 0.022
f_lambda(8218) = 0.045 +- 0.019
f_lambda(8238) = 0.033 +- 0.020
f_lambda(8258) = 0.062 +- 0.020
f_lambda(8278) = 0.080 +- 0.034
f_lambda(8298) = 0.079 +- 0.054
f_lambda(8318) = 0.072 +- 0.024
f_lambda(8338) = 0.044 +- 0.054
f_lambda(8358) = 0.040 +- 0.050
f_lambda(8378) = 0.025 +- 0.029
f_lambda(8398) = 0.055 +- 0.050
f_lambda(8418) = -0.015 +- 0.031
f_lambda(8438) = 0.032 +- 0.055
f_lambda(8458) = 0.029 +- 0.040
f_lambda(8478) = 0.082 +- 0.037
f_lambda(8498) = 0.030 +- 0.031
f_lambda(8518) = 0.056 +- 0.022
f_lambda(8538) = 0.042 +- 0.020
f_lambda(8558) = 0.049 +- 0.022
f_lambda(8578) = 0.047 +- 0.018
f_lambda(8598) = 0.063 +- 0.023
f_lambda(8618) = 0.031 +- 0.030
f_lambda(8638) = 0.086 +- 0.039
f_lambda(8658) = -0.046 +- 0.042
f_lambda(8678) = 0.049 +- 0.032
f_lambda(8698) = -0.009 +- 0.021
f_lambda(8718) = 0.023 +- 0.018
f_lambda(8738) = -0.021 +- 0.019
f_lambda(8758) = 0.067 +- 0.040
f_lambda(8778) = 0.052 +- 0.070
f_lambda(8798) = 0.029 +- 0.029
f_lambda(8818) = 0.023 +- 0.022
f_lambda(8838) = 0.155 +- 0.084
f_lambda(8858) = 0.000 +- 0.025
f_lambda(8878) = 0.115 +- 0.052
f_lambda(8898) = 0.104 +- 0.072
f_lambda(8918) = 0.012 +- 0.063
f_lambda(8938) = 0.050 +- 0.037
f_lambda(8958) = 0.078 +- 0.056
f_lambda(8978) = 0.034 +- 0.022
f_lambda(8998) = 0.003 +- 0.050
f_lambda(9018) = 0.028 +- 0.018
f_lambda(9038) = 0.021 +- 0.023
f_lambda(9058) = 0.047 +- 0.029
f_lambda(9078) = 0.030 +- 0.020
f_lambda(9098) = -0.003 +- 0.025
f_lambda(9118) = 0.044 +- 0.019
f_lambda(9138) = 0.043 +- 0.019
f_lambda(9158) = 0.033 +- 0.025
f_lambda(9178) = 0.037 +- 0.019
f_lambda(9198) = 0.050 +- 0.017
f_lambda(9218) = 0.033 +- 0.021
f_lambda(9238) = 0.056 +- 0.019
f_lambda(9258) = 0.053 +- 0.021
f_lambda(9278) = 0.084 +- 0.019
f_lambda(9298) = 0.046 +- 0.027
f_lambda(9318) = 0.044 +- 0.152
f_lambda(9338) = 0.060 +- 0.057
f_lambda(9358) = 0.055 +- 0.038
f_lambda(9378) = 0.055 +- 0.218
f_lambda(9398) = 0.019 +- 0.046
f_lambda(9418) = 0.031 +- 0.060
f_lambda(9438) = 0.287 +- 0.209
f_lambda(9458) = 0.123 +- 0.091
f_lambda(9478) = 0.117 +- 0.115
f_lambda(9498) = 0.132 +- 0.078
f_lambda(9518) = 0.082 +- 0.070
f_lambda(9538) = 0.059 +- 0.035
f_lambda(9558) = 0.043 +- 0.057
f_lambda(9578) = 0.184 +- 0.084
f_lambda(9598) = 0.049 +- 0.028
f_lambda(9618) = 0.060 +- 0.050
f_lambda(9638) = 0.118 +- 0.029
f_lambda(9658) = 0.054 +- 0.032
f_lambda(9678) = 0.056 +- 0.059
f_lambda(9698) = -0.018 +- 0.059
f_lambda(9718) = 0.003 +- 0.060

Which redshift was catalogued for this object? 0.98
